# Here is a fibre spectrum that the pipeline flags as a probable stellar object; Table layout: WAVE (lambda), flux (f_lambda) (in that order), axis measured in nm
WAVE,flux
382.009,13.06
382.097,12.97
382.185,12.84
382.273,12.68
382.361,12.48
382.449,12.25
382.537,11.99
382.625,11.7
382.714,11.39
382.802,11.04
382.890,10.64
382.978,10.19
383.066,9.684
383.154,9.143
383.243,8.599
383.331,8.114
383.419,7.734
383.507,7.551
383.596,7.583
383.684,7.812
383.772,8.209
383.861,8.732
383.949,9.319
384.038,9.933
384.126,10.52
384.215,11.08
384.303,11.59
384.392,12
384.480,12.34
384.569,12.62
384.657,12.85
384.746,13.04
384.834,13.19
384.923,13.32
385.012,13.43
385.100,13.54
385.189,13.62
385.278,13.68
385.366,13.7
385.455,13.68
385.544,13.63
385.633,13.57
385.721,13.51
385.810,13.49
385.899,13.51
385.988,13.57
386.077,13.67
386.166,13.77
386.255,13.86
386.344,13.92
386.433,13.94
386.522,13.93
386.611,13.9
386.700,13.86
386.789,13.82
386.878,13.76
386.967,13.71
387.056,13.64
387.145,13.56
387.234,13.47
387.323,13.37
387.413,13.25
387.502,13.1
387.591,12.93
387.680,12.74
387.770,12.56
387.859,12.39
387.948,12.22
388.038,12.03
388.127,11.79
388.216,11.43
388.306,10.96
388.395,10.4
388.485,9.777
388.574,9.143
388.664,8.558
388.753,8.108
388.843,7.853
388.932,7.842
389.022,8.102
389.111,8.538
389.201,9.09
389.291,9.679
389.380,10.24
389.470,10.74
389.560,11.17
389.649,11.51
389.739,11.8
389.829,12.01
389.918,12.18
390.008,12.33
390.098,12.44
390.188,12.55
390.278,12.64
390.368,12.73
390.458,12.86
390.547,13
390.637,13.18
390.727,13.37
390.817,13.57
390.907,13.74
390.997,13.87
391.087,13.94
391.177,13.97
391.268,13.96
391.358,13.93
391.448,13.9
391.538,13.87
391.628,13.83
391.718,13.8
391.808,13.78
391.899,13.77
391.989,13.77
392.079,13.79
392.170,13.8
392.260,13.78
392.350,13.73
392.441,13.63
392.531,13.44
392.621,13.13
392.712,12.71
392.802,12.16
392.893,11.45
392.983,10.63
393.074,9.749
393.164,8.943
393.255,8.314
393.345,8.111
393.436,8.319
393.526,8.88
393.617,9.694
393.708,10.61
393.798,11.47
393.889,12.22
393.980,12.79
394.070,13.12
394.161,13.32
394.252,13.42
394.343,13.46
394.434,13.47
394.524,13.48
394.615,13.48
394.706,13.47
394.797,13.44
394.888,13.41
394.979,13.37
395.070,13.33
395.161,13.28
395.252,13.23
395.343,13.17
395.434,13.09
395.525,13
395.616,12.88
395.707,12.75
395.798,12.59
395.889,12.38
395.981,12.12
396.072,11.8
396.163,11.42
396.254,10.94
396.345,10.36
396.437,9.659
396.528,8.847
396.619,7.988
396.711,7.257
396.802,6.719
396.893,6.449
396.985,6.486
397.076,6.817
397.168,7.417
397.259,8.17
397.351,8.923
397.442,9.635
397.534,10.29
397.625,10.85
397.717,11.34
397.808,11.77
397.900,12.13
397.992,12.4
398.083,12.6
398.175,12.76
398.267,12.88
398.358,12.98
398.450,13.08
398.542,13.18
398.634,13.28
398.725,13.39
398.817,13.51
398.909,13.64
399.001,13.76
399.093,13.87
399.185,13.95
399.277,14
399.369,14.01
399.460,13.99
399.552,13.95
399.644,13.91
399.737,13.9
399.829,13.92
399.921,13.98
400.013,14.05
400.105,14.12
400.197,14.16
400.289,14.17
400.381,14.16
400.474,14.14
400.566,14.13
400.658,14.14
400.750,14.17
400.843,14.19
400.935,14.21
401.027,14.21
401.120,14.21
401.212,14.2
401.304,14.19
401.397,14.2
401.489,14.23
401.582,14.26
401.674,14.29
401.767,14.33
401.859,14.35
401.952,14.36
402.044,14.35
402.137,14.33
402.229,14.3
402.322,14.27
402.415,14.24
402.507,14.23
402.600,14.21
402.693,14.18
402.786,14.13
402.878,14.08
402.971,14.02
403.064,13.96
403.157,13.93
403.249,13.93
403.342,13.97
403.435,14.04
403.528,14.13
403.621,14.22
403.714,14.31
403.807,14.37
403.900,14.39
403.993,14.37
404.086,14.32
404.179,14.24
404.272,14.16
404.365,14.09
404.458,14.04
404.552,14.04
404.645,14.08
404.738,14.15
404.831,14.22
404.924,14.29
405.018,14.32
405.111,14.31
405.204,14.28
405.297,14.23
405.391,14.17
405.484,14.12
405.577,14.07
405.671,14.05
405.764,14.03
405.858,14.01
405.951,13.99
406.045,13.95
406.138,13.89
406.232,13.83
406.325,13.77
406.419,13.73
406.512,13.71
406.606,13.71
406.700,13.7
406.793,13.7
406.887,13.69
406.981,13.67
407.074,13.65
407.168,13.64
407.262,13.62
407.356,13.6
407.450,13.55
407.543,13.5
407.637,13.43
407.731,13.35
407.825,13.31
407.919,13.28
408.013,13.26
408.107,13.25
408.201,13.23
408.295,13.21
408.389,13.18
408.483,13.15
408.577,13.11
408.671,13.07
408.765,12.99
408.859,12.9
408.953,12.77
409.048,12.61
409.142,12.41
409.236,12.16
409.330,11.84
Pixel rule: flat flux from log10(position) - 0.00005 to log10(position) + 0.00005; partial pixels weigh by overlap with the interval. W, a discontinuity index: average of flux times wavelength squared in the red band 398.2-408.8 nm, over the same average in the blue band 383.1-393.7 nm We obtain 1.3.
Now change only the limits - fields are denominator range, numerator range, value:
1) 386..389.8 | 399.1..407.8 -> 1.29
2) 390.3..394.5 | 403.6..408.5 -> 1.18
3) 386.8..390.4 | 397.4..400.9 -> 1.23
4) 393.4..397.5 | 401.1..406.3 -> 1.32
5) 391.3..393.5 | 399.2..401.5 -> 1.19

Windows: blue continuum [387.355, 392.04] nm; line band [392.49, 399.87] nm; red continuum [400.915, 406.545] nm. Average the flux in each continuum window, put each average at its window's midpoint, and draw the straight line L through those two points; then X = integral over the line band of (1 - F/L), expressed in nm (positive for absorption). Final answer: 0.706 nm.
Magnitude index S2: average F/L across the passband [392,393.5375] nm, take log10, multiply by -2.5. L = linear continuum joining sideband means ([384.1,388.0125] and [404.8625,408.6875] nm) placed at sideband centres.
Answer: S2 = 0.16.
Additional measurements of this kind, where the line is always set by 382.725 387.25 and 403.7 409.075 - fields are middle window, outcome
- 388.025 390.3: 0.18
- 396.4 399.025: 0.23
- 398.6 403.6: -0.06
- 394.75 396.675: 0.07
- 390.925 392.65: -0.10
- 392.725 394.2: 0.19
